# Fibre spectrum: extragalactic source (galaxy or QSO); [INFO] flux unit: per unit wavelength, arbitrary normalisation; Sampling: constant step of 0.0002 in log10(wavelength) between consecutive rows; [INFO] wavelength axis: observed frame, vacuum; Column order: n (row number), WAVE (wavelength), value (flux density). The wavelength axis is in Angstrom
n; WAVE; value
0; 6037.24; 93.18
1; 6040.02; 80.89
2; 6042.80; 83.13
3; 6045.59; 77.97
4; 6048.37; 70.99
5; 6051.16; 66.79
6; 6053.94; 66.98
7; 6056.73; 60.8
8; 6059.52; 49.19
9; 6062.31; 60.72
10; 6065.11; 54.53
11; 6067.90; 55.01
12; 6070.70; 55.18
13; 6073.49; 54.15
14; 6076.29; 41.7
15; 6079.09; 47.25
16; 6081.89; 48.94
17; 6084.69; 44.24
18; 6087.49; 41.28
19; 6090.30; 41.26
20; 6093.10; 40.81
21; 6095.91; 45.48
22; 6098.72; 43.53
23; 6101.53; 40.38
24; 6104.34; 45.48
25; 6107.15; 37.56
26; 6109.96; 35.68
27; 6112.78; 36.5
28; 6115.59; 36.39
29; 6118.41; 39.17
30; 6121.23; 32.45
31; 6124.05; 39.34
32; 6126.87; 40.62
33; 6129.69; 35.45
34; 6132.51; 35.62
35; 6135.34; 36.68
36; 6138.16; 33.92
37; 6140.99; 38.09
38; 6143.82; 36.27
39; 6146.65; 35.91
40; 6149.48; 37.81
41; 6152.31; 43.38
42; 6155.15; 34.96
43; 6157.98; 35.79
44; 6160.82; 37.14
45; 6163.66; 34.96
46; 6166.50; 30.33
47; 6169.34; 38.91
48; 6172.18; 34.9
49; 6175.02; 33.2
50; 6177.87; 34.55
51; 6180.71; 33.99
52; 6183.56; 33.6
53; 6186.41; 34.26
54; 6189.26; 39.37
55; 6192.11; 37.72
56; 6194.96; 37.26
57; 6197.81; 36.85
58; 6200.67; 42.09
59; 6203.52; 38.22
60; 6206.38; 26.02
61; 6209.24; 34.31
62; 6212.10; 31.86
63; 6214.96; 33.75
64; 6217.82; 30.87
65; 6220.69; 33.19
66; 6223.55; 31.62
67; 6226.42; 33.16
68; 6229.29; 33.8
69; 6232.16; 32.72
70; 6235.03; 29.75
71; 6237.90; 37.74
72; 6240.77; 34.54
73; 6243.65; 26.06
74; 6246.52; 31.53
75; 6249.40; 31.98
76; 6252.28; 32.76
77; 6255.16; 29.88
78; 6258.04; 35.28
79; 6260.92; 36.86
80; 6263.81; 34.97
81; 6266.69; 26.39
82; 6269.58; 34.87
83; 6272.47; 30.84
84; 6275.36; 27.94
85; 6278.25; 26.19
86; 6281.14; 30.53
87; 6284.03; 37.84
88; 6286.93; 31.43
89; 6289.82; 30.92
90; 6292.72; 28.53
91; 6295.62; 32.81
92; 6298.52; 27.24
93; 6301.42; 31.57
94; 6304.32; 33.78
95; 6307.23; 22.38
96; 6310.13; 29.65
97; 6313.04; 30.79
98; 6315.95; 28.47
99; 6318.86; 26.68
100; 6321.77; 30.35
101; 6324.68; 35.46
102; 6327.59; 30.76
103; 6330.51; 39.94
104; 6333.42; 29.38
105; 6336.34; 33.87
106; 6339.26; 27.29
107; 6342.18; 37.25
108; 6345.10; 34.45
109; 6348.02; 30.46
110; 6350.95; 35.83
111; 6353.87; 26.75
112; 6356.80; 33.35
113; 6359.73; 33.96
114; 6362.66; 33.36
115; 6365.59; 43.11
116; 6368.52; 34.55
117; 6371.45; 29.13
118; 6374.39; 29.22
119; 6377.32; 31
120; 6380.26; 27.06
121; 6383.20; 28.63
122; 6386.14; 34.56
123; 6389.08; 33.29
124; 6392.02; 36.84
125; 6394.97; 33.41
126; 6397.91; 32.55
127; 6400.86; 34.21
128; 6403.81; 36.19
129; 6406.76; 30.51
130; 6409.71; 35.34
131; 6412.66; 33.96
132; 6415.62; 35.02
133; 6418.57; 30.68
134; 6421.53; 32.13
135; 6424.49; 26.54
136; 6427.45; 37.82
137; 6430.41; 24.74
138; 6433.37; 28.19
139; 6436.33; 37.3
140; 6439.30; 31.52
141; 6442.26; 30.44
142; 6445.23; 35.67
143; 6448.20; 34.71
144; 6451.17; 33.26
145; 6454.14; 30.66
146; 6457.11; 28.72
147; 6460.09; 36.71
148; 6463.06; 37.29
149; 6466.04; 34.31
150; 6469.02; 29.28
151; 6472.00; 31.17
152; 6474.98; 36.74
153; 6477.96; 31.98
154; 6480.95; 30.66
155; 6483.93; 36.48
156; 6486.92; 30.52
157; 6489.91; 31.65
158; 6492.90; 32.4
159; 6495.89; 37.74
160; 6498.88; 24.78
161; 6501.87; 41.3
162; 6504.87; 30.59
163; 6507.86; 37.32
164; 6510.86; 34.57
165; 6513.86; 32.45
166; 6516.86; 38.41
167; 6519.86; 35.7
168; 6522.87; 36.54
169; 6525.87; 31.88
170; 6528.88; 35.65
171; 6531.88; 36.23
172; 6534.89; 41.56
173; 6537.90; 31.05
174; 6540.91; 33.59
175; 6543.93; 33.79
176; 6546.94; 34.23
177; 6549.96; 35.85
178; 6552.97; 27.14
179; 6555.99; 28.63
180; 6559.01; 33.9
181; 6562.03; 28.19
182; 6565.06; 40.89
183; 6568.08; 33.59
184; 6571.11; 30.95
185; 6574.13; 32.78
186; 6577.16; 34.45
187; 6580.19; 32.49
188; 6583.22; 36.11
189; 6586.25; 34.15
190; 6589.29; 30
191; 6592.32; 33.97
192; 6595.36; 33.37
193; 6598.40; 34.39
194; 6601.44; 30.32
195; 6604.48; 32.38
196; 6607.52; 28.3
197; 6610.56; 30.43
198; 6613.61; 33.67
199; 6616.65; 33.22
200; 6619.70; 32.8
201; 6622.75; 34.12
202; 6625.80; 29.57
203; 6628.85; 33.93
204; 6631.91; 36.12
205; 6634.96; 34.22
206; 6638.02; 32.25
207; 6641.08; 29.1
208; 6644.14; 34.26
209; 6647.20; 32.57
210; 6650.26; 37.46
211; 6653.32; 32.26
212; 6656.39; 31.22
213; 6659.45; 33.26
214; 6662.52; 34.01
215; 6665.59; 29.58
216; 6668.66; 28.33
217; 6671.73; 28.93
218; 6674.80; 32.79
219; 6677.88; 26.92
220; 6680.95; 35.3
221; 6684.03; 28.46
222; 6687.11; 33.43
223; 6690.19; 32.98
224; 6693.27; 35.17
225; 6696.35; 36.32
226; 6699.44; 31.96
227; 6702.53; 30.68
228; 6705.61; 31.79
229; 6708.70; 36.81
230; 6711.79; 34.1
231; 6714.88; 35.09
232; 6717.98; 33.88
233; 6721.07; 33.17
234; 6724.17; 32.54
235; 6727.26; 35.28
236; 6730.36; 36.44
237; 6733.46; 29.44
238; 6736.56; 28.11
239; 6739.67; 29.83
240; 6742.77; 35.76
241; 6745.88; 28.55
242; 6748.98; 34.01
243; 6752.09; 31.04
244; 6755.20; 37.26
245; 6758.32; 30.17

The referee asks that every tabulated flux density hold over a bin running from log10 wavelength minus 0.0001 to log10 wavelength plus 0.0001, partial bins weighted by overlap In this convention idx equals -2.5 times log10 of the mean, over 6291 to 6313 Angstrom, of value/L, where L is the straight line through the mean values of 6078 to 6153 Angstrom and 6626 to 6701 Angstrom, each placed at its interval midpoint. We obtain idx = 0.25 mag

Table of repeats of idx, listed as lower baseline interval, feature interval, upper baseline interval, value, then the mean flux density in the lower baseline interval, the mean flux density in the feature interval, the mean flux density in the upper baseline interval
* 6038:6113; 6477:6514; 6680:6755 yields 0.199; 53.4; 33.3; 33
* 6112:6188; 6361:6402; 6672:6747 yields 0.056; 36.1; 32.9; 32.7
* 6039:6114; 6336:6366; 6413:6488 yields 0.141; 52.7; 33.3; 32.5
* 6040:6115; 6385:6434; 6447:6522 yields 0.133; 52.1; 32.8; 33.6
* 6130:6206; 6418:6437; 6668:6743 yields 0.121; 36.2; 30.8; 32.5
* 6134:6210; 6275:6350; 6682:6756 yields 0.135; 36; 31.1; 33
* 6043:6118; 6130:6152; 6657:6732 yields 0.306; 50.3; 36.6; 32.8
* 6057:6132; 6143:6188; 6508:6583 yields 0.192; 44.1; 35.6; 34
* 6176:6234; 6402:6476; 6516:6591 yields 0.043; 34.4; 32.7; 33.9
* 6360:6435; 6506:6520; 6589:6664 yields -0.094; 32.5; 35.6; 32.7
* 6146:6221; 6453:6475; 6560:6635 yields 0.027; 35.4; 32.9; 33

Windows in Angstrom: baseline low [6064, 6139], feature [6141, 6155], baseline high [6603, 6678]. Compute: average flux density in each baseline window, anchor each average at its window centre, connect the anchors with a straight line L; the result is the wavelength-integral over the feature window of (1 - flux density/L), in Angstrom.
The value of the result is 1.1 Angstrom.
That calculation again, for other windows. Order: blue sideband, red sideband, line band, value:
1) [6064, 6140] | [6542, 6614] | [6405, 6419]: 1.0 Angstrom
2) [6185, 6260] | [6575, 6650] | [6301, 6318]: 2.2 Angstrom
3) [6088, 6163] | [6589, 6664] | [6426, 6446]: 1.6 Angstrom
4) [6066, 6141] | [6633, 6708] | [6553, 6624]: 2.2 Angstrom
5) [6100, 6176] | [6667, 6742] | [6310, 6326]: 2.4 Angstrom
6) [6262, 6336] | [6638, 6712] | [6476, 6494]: -0.4 Angstrom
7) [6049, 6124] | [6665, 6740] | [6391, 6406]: 2.0 Angstrom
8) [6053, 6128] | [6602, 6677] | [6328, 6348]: 3.2 Angstrom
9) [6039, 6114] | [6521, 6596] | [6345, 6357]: 2.9 Angstrom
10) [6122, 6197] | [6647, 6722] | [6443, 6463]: 0.5 Angstrom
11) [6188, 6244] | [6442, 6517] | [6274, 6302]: 2.9 Angstrom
